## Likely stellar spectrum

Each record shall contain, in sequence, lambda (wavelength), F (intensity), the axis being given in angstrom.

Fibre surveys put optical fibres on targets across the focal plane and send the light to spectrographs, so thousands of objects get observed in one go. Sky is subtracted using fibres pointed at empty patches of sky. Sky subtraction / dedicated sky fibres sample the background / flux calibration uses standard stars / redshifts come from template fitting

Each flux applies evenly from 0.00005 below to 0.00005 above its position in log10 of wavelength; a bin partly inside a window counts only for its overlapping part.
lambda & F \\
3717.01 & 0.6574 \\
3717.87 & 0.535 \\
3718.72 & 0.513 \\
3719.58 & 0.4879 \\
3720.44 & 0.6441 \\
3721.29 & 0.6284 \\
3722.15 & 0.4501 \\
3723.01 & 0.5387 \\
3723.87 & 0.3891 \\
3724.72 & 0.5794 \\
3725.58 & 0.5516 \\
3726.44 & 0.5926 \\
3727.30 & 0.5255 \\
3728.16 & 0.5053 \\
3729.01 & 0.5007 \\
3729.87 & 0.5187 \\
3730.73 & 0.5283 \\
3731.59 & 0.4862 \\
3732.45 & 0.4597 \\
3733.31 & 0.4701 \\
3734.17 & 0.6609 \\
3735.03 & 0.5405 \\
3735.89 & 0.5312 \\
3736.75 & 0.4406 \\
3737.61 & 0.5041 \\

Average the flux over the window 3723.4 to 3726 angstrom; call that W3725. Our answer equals 0.508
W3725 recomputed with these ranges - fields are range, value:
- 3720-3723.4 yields 0.565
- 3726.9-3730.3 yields 0.513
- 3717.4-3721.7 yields 0.562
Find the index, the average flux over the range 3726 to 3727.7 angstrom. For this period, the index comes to 0.558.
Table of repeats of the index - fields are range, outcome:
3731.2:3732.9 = 0.472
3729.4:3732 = 0.51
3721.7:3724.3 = 0.461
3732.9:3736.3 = 0.551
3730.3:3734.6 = 0.521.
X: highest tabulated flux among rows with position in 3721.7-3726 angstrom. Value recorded 0.5794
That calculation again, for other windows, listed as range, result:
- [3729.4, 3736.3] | 0.6609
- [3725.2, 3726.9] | 0.5926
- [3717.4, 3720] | 0.535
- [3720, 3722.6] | 0.6441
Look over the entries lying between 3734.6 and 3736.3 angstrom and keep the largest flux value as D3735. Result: 0.5405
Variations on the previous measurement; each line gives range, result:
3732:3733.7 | 0.4701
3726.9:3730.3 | 0.5255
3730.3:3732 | 0.5283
